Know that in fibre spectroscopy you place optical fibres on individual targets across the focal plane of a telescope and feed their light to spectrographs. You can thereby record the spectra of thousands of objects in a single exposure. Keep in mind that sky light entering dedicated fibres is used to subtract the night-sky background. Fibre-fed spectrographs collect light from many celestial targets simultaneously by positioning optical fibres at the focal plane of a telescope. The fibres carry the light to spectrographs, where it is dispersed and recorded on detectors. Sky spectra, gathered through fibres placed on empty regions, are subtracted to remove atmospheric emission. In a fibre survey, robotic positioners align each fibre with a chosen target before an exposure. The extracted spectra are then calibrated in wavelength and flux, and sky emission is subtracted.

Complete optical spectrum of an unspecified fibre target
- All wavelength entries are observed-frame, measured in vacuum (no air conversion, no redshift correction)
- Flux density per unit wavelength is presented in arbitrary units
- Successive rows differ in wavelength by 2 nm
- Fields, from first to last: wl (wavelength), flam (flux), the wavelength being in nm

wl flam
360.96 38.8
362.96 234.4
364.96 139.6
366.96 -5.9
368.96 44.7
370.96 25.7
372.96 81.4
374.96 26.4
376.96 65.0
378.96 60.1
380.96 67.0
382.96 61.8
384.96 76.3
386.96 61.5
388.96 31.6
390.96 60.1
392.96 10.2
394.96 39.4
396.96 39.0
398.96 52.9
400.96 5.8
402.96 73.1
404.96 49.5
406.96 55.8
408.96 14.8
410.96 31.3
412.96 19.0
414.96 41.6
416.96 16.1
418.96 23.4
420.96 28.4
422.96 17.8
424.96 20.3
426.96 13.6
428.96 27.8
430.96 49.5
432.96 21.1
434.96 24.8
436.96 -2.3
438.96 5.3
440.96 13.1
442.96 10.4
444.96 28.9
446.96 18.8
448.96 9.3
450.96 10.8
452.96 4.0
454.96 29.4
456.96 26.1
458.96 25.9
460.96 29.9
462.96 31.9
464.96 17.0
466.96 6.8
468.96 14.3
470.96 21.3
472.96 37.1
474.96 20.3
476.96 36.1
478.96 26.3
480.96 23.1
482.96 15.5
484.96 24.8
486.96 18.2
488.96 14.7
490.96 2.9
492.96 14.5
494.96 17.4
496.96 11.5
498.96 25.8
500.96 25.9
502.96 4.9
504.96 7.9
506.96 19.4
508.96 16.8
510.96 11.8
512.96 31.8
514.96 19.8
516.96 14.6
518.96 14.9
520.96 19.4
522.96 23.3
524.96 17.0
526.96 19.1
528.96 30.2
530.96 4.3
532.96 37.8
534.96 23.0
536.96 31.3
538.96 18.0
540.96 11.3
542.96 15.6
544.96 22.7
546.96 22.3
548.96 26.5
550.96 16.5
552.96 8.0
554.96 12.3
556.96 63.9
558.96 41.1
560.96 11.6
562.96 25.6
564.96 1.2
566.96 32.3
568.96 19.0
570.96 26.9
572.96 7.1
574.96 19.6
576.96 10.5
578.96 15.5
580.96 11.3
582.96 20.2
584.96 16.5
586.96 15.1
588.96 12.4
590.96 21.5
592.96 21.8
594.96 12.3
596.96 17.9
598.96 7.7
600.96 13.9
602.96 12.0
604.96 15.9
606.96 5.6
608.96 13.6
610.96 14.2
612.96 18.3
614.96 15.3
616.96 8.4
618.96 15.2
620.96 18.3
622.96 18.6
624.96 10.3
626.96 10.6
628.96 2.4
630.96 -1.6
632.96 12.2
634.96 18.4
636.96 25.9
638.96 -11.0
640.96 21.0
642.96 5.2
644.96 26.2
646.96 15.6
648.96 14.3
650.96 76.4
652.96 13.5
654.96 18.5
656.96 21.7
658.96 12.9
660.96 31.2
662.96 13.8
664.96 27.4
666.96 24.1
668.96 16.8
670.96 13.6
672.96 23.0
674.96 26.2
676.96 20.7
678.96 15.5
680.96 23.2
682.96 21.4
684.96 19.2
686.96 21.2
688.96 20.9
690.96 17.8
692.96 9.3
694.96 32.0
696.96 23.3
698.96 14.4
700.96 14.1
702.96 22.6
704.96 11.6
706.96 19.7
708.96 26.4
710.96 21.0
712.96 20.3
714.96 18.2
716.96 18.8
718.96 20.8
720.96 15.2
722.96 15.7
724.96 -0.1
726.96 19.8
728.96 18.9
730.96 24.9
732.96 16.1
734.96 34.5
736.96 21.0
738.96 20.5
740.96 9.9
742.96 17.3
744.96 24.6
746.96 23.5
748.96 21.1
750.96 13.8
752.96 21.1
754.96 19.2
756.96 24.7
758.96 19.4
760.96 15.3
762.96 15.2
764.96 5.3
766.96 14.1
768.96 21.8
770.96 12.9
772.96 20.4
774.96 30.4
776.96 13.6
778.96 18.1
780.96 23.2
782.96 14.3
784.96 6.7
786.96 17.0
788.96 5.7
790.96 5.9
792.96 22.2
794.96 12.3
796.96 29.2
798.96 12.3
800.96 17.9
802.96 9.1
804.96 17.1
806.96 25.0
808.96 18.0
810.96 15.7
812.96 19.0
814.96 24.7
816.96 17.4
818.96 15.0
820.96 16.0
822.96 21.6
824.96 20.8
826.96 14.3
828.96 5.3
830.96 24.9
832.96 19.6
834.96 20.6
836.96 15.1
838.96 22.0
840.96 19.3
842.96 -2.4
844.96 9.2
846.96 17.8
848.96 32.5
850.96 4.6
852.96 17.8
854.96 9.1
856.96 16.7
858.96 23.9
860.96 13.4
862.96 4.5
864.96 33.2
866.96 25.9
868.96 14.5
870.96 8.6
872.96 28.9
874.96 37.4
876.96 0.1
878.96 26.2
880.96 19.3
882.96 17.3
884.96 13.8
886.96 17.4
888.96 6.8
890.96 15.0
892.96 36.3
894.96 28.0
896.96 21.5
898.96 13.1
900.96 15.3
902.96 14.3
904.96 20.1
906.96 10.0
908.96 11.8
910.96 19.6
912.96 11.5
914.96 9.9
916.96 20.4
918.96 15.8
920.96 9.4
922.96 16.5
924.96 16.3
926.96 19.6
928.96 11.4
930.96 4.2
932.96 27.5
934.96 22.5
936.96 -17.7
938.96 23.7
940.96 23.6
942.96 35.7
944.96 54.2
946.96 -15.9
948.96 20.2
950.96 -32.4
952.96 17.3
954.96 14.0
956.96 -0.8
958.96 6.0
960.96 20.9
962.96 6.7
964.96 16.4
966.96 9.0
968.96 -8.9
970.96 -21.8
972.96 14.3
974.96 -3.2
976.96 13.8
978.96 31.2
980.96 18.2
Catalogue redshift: 0.745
